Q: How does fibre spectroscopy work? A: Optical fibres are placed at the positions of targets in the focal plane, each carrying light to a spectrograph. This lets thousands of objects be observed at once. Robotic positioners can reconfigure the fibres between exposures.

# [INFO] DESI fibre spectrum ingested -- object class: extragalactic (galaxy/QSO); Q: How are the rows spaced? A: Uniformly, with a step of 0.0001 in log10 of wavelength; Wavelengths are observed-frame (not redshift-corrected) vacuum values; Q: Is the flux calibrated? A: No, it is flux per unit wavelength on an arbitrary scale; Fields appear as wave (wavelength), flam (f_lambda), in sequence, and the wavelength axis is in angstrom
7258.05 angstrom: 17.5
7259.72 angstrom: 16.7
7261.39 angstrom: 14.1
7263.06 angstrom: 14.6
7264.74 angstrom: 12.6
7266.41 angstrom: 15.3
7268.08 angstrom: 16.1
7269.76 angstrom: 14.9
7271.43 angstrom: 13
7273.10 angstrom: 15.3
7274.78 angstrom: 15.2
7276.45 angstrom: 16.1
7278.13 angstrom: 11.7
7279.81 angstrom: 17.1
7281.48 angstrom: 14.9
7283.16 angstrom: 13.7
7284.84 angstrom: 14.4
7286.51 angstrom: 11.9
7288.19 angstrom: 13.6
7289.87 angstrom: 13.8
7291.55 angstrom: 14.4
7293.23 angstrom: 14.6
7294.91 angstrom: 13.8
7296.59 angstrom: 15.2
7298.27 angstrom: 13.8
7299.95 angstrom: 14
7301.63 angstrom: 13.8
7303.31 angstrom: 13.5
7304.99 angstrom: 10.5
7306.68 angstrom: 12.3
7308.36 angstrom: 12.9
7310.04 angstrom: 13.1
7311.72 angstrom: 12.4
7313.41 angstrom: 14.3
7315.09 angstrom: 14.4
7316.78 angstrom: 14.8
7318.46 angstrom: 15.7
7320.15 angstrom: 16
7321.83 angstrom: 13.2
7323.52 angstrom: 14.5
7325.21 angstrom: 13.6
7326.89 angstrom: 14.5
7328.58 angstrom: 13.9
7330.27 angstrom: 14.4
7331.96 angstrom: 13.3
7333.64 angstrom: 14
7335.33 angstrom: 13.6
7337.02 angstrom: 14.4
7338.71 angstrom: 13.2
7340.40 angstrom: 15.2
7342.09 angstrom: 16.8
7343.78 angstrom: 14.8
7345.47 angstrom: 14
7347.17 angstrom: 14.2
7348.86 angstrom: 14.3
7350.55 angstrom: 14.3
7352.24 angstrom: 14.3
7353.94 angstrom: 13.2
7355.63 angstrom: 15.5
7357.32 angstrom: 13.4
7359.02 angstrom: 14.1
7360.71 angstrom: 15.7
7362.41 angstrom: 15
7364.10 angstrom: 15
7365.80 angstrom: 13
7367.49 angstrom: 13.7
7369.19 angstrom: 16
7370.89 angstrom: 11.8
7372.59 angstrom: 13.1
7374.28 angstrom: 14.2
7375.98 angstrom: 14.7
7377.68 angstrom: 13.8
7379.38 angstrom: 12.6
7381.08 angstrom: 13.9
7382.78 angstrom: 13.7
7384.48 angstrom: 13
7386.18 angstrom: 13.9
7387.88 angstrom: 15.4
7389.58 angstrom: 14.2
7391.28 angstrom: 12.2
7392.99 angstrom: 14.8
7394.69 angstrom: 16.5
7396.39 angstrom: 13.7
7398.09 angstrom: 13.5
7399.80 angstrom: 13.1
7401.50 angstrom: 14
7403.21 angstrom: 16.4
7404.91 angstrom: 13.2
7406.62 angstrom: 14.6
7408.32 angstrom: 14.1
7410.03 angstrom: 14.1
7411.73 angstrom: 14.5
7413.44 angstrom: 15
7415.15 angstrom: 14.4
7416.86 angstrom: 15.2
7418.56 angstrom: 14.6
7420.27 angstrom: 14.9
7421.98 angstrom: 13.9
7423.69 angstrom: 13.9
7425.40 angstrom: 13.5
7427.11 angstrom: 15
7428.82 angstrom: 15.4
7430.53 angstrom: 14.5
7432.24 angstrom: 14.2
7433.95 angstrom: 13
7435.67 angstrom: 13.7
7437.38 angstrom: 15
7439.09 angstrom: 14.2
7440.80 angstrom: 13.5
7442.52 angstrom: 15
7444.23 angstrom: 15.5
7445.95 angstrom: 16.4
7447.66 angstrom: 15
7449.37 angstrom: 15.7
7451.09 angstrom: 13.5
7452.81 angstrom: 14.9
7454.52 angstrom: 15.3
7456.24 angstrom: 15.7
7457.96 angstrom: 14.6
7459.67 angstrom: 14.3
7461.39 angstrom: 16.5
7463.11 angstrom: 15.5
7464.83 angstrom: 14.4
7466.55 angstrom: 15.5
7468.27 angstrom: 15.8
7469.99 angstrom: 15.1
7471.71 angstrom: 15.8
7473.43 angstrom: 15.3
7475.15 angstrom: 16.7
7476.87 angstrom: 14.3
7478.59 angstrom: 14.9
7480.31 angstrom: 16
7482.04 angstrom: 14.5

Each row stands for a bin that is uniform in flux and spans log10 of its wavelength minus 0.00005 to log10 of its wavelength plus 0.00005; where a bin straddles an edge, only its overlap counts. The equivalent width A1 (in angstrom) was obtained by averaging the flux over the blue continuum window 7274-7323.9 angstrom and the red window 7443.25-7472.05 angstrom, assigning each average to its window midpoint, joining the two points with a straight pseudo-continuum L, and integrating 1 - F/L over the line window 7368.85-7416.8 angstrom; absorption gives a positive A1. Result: 2.12 angstrom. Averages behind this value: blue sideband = 14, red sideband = 15.3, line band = 14.1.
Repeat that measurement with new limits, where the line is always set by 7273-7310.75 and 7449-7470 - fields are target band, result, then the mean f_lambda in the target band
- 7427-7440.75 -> 0.6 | 14.3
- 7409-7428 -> 0.5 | 14.5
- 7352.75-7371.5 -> 0.2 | 14.2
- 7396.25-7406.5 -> 0.4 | 14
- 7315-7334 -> -0.3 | 14.4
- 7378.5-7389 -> 0.6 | 13.8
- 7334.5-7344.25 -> -0.3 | 14.7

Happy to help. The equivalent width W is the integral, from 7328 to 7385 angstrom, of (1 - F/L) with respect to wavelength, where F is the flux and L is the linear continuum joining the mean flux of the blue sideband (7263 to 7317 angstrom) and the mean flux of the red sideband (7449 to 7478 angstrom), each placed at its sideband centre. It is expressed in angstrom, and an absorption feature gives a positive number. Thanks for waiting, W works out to 1.3 angstrom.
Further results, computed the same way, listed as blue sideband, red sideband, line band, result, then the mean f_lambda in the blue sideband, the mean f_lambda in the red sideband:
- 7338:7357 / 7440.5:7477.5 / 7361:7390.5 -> 1.4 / 14.5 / 15.2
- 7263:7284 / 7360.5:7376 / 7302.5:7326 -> 1.3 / 14.7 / 14.1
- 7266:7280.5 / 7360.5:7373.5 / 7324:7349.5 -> 0.1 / 14.9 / 14.1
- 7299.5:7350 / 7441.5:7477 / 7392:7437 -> 1.5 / 14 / 15.3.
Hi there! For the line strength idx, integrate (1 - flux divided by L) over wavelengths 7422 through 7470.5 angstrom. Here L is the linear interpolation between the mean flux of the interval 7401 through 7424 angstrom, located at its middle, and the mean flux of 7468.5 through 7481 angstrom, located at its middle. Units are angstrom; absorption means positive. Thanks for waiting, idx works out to 0.8 angstrom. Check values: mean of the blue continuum 14.5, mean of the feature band 14.8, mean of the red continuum 15.5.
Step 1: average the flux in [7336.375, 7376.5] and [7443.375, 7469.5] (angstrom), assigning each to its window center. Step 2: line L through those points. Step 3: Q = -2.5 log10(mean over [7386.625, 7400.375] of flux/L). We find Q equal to 0.04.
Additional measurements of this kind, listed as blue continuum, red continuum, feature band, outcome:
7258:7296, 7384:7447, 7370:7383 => 0.07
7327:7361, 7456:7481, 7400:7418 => 0.03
